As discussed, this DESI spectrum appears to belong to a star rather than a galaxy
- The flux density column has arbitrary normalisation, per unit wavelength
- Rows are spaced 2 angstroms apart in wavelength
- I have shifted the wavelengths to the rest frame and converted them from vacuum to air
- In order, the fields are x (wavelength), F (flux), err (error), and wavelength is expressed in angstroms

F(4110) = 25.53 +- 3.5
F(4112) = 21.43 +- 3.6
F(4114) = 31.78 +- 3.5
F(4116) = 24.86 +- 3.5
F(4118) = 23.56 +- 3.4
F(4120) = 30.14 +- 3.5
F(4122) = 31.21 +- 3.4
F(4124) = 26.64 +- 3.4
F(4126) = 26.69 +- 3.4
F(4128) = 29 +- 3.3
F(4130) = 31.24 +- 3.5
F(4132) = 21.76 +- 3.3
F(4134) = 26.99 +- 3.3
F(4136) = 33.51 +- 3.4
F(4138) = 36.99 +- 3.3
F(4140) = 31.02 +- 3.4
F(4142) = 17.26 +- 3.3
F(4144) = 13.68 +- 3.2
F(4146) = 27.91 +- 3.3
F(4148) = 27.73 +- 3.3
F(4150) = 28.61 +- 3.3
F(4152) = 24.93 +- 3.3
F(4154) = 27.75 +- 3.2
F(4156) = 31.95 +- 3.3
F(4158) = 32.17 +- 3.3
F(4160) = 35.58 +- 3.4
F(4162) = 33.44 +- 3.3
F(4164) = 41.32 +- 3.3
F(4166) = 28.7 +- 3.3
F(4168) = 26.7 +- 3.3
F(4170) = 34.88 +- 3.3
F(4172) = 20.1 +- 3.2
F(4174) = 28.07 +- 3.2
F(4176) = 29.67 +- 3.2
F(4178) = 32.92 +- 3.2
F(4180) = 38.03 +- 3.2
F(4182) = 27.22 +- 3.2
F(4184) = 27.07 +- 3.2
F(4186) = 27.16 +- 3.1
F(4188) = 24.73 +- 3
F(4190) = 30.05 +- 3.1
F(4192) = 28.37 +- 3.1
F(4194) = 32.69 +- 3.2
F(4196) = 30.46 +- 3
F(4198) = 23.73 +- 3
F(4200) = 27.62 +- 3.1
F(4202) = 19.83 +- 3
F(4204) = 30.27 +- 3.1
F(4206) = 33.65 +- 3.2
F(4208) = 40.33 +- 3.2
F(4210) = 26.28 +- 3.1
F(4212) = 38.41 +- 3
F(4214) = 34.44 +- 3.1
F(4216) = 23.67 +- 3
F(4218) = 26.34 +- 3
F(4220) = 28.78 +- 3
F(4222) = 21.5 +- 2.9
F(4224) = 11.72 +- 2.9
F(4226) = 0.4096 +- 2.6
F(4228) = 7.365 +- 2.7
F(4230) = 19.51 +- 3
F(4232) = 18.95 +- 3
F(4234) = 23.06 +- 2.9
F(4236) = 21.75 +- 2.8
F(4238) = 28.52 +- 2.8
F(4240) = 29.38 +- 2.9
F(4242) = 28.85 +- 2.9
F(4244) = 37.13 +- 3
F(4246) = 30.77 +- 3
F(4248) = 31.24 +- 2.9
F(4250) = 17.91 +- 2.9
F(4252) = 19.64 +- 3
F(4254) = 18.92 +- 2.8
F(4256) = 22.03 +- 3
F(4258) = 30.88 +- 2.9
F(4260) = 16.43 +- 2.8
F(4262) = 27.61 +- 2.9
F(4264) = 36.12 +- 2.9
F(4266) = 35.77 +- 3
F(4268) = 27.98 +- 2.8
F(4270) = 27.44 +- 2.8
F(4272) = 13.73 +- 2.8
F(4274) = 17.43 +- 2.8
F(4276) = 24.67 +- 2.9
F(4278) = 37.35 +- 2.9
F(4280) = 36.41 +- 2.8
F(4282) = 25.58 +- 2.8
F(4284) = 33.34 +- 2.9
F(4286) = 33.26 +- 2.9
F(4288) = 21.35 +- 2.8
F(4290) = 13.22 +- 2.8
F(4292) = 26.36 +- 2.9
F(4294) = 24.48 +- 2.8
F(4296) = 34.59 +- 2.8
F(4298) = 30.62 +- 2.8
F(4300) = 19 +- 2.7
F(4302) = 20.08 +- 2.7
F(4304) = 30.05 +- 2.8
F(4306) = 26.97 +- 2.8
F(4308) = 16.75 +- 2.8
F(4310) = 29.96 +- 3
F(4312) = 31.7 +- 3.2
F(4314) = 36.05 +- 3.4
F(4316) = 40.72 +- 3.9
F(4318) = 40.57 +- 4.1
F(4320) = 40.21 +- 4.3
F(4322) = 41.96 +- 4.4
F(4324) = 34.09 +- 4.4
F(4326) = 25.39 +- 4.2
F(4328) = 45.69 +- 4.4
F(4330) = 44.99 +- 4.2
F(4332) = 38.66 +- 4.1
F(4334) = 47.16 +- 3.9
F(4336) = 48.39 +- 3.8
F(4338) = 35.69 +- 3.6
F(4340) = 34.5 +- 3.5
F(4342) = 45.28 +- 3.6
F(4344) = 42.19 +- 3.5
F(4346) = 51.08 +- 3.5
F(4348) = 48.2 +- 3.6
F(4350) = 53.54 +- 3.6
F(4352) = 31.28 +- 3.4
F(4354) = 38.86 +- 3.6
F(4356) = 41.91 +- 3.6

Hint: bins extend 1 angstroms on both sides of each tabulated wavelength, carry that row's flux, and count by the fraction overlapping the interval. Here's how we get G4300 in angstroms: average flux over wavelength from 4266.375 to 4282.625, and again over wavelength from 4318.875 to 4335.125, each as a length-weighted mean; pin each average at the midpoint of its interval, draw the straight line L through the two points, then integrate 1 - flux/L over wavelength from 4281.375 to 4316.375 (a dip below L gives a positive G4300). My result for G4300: 5.90 angstroms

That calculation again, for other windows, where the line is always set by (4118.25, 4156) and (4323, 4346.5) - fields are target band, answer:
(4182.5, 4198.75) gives 1.6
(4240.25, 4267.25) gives 6.2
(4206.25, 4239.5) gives 9.6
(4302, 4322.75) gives 3.5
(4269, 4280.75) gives 3.5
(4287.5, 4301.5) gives 5.1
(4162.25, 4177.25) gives -0.3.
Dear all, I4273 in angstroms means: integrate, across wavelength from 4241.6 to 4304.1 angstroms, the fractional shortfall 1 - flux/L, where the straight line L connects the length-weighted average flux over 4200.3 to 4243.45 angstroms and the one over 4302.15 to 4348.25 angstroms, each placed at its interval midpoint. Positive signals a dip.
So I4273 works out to 8.8 angstroms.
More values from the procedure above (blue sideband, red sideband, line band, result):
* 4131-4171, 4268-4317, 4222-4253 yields 6.84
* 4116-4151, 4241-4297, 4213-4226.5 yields 2.61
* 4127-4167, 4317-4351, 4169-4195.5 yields 1.86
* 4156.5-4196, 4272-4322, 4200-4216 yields -0.58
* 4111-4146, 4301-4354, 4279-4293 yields 3.31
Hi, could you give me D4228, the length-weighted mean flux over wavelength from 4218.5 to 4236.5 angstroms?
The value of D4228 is 17.1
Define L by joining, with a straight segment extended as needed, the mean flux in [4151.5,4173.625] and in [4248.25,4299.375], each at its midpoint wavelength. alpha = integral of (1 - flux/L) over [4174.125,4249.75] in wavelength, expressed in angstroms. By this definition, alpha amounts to 5.3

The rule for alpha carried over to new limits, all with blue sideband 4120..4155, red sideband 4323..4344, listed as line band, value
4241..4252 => 1.9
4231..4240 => 2.7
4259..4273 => 3.6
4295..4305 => 2.9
